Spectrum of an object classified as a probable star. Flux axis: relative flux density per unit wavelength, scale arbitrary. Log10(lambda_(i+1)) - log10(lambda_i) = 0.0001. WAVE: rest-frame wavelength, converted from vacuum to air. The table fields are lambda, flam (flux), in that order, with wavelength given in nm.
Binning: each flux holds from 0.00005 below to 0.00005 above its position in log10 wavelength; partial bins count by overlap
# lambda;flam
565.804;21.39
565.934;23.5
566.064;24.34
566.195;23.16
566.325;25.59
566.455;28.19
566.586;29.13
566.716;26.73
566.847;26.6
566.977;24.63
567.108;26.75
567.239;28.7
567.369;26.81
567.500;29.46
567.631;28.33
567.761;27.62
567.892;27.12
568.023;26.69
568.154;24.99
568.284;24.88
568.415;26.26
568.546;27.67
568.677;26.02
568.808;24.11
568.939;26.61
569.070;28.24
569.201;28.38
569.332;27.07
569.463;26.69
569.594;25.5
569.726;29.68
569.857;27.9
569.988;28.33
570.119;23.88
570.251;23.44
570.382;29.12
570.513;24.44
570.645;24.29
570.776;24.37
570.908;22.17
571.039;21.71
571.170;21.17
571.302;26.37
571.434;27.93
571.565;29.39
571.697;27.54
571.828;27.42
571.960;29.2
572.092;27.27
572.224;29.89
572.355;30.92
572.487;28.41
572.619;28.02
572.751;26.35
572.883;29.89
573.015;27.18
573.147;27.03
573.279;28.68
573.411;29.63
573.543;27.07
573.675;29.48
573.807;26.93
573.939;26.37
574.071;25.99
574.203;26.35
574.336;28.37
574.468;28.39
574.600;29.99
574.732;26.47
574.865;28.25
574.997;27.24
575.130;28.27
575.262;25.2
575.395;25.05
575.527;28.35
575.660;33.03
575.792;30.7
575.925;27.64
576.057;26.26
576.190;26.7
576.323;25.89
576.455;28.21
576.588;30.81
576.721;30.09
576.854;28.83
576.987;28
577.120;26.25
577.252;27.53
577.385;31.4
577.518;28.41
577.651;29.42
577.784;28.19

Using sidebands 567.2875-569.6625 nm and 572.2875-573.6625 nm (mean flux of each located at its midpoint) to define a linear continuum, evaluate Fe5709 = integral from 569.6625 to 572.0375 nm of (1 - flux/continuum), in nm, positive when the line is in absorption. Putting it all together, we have 0.14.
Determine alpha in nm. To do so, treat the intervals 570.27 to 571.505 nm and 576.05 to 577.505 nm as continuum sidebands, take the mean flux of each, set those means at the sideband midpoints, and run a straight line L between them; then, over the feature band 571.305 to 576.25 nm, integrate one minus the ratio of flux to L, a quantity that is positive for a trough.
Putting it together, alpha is -0.31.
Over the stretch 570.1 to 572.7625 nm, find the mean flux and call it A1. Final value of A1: 26.4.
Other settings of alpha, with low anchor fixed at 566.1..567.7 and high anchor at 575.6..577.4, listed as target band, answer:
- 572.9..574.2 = 0.021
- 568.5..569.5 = 0.018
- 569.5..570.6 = 0.040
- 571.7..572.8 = -0.022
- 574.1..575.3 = 0.028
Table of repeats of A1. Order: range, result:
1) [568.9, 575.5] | 27.1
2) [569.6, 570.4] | 26.8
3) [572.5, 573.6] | 28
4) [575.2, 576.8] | 28.2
